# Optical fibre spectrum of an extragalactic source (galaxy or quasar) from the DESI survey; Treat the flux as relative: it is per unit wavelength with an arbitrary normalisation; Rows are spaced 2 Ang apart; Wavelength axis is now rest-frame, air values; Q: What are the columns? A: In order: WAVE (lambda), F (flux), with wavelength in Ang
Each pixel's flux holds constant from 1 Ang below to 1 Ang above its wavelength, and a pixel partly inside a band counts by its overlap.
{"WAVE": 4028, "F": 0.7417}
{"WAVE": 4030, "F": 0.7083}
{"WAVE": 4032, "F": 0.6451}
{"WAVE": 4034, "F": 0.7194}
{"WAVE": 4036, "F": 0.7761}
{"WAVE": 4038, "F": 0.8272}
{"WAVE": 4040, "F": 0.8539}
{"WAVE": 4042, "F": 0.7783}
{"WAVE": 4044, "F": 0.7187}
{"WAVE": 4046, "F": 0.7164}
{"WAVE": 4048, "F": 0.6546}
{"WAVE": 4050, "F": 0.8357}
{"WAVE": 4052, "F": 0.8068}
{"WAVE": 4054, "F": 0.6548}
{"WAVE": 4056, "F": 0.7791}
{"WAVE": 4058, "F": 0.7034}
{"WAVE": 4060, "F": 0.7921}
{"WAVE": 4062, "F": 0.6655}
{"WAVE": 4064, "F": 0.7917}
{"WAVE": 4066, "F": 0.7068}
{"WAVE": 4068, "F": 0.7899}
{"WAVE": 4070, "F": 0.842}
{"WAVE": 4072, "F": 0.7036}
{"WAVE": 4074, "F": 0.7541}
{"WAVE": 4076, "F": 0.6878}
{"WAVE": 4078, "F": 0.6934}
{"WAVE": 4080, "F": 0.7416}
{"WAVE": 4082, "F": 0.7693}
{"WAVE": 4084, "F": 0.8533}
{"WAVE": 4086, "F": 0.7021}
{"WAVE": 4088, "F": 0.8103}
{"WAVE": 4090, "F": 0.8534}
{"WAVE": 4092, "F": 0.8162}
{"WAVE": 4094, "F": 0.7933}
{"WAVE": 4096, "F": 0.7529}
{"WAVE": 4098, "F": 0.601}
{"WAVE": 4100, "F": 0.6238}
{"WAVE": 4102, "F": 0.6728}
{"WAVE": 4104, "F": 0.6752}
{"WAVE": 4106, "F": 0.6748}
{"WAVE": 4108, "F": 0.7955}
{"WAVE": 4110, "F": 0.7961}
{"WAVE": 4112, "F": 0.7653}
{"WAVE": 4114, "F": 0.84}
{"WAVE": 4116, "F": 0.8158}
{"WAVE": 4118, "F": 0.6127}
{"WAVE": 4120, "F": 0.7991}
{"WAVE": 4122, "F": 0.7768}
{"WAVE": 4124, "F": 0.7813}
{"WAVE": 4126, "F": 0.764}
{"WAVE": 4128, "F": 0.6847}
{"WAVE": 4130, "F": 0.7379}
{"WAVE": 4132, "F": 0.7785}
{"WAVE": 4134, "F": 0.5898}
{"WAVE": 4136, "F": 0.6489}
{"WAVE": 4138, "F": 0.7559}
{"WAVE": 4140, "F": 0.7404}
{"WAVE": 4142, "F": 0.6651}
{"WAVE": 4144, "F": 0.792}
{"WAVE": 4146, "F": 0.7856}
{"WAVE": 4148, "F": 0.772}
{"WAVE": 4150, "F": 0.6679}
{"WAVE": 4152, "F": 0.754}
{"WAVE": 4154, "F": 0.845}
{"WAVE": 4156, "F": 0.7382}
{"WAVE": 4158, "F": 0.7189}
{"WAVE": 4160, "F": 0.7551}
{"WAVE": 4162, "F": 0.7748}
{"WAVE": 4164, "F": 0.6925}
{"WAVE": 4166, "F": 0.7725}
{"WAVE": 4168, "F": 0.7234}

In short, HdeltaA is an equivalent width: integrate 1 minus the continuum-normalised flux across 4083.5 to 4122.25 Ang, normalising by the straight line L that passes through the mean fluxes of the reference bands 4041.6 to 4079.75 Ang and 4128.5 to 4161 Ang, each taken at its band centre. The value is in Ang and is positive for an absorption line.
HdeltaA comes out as -0.7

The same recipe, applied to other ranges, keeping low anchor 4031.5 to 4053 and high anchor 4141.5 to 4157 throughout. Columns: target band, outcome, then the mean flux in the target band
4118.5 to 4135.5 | 0.5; 0.733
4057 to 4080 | 0.6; 0.739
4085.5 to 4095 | -0.5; 0.8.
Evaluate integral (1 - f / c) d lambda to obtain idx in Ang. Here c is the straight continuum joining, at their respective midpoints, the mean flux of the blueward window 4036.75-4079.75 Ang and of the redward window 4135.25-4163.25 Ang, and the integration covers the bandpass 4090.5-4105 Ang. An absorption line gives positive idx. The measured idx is 0.73 Ang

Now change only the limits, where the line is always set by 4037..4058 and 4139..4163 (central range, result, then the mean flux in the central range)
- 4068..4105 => 0.7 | 0.743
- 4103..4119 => 0.2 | 0.747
